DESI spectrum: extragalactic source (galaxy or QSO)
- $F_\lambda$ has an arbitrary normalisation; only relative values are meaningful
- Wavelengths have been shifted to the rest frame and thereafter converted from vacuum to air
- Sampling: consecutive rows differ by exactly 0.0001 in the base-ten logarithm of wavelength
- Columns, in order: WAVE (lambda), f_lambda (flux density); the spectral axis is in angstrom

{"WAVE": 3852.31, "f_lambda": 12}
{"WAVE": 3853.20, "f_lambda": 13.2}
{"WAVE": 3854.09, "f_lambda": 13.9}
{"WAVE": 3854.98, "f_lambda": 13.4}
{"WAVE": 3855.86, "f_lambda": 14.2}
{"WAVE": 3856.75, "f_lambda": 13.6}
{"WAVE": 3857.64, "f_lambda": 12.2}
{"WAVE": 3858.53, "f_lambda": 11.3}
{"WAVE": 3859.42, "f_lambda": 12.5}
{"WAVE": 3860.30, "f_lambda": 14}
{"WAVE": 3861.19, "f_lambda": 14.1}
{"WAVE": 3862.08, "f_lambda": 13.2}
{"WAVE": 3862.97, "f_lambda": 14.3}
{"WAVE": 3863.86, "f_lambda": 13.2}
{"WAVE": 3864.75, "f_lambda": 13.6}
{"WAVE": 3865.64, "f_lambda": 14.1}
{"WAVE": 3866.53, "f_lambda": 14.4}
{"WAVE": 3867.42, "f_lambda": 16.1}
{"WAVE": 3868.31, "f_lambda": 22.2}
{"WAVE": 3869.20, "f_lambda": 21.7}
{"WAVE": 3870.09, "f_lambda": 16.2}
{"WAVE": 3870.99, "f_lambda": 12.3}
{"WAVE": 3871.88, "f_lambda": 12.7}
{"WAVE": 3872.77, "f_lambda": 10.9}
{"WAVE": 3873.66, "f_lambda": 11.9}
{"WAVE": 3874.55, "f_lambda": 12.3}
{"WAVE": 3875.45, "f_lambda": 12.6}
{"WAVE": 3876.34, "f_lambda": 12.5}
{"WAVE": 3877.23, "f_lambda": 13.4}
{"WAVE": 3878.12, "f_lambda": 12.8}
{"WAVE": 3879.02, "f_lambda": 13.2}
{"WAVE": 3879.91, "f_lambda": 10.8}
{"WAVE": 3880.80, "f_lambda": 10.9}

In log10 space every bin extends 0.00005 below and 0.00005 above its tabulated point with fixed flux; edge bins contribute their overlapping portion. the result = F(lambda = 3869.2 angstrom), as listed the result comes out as 21.7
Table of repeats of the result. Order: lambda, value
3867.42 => 16.1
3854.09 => 13.9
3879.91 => 10.8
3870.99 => 12.3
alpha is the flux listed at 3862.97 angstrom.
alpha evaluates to 14.3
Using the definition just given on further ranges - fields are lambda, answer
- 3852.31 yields 12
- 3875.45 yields 12.6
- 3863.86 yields 13.2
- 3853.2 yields 13.2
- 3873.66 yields 11.9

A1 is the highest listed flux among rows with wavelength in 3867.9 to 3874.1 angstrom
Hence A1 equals 22.2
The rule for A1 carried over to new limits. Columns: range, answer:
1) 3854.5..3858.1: 14.2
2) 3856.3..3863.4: 14.3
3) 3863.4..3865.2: 13.6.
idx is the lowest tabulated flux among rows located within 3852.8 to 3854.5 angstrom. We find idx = 13.2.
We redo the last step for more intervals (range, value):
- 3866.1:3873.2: 10.9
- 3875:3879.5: 12.5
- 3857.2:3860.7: 11.3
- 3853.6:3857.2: 13.4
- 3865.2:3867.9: 14.1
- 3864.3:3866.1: 13.6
